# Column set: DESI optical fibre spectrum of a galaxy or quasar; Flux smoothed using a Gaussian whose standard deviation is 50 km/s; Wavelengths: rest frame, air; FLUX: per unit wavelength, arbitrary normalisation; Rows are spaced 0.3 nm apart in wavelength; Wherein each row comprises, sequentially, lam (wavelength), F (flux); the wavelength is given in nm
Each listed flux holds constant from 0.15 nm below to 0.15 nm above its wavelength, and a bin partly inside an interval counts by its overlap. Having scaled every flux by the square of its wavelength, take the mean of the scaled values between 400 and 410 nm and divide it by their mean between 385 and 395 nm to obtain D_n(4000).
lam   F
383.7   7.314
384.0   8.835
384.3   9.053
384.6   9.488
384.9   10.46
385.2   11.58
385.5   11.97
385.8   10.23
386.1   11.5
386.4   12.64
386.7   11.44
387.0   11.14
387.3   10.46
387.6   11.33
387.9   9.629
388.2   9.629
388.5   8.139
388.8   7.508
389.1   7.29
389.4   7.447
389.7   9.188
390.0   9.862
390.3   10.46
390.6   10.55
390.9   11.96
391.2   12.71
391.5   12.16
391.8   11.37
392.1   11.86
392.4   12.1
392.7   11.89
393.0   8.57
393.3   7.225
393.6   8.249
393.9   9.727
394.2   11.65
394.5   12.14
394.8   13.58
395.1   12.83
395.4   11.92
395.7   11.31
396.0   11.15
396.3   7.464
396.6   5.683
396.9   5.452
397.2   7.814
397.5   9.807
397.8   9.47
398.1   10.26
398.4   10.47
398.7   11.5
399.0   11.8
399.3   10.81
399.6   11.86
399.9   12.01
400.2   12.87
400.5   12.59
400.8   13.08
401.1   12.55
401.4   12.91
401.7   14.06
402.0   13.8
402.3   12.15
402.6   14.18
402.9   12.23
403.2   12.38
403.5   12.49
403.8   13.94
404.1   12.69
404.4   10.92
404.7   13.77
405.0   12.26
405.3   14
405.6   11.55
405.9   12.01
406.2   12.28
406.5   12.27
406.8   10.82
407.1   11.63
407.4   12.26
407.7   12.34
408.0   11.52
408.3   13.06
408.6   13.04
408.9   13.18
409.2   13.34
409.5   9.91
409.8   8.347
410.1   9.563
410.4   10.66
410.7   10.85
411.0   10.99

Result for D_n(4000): 1.27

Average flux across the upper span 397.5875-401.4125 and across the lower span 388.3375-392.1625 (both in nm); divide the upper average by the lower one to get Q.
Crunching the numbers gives 1.2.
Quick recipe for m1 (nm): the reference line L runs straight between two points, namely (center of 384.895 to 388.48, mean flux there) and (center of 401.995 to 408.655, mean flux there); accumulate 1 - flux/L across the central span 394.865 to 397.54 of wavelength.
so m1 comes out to 0.53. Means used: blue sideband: 10.9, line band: 9.38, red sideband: 12.5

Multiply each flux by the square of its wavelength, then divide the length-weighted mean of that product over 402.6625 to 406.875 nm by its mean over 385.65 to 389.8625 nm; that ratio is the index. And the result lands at 1.38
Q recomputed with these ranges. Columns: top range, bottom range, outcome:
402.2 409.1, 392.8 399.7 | 1.24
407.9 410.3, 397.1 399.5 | 1.11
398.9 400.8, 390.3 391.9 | 1.04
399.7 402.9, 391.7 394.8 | 1.22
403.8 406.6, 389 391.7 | 1.22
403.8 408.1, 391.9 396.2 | 1.11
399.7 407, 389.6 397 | 1.21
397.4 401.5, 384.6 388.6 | 1.08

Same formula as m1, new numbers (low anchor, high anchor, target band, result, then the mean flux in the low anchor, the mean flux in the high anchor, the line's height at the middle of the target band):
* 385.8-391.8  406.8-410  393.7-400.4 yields 0.241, 10.3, 11.8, 10.9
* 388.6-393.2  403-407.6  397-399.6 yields 0.254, 10.3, 12.3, 11.3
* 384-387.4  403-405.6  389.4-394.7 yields 0.391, 10.8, 12.7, 11.5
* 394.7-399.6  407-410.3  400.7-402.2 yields -0.361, 10.1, 11.6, 10.7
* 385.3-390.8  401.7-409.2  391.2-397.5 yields 0.390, 10.1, 12.6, 11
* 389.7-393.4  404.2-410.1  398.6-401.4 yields -0.172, 10.9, 12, 11.5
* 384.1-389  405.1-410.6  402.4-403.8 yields -0.180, 10.3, 11.8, 11.4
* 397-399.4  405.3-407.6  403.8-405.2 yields -0.132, 10.1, 12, 11.5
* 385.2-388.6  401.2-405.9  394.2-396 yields -0.058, 10.8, 12.9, 11.8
